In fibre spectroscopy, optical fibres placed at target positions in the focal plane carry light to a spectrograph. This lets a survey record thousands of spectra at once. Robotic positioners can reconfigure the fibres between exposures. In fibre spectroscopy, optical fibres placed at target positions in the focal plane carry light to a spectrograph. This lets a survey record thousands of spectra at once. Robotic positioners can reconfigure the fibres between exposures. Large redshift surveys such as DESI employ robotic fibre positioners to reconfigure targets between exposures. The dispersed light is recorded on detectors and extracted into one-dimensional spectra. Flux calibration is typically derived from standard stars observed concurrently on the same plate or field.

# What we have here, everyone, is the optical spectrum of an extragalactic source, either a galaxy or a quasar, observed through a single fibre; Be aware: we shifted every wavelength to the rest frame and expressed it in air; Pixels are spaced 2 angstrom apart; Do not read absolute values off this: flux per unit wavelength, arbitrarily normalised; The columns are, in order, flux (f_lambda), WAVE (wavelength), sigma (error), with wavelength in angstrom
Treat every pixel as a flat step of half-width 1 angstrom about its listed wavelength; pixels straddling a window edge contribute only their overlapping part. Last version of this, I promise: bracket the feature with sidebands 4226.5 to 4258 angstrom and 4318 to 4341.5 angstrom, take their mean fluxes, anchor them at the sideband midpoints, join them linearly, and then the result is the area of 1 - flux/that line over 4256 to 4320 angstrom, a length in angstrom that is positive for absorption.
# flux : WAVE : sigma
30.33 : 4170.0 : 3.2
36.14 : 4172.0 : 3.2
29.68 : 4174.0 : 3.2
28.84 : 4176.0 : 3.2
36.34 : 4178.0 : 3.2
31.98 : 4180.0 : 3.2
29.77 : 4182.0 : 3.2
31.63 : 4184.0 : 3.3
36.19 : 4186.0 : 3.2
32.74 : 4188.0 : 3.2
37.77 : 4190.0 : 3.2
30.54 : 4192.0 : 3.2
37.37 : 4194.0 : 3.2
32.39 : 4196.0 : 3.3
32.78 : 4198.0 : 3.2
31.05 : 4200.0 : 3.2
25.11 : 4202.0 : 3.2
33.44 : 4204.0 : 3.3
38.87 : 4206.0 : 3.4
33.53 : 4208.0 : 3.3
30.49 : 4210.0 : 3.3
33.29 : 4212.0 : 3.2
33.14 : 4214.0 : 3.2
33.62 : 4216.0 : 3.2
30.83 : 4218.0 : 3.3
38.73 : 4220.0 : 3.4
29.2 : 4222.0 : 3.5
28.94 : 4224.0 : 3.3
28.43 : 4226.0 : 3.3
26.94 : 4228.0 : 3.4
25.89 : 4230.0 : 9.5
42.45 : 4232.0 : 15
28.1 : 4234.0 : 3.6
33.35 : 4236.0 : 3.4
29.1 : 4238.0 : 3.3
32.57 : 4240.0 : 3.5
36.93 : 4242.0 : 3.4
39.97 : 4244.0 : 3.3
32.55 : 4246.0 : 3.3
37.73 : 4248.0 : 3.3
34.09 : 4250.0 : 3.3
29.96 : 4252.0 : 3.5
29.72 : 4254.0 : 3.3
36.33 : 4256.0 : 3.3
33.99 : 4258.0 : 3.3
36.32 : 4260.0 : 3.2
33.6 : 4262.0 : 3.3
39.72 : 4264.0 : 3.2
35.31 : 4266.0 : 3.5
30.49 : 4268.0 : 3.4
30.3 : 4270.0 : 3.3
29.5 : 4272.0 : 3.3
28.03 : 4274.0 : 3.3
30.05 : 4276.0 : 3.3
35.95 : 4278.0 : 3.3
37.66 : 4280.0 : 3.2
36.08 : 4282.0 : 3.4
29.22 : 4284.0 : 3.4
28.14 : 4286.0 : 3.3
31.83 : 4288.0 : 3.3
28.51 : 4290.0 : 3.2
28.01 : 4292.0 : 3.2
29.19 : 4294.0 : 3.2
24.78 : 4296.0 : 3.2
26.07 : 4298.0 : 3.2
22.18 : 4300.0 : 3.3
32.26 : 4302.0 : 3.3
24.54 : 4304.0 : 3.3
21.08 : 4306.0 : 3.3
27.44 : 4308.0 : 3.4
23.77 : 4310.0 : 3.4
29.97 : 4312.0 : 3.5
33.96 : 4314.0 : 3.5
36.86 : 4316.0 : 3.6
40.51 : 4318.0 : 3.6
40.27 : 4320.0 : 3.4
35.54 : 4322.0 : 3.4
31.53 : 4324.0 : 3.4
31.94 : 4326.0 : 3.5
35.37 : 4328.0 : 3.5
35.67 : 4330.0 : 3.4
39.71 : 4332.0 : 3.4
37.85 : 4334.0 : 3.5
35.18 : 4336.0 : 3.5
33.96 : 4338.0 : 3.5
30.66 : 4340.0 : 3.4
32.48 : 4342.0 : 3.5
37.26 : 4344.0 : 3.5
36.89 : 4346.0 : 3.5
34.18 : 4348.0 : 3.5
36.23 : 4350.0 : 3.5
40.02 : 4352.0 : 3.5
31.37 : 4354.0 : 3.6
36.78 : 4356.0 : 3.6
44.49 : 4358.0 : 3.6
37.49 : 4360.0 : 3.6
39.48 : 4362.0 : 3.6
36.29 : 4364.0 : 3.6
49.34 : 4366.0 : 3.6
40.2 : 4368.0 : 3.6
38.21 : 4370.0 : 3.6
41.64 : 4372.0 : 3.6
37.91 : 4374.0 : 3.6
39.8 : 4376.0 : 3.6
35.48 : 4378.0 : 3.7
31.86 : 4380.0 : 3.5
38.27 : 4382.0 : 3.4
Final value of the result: 5.9 angstrom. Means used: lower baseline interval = 33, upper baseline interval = 35.4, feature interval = 31.1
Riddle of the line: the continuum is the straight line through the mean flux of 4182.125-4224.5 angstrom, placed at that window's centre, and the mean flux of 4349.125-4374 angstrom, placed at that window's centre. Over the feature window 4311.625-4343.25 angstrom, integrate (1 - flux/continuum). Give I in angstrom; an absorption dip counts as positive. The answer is 2.2 angstrom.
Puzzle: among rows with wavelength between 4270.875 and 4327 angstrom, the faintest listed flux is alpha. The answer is 21.08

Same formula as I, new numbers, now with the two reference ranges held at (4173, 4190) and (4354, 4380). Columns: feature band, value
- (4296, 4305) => 2.6 angstrom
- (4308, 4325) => 1.7 angstrom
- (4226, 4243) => 1.3 angstrom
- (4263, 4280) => 1.4 angstrom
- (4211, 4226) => 0.7 angstrom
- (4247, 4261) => 0.4 angstrom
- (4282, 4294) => 2.2 angstrom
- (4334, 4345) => 1.1 angstrom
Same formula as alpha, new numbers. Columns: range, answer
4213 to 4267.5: 25.89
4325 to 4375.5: 30.66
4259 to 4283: 28.03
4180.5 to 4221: 25.11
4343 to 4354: 31.37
